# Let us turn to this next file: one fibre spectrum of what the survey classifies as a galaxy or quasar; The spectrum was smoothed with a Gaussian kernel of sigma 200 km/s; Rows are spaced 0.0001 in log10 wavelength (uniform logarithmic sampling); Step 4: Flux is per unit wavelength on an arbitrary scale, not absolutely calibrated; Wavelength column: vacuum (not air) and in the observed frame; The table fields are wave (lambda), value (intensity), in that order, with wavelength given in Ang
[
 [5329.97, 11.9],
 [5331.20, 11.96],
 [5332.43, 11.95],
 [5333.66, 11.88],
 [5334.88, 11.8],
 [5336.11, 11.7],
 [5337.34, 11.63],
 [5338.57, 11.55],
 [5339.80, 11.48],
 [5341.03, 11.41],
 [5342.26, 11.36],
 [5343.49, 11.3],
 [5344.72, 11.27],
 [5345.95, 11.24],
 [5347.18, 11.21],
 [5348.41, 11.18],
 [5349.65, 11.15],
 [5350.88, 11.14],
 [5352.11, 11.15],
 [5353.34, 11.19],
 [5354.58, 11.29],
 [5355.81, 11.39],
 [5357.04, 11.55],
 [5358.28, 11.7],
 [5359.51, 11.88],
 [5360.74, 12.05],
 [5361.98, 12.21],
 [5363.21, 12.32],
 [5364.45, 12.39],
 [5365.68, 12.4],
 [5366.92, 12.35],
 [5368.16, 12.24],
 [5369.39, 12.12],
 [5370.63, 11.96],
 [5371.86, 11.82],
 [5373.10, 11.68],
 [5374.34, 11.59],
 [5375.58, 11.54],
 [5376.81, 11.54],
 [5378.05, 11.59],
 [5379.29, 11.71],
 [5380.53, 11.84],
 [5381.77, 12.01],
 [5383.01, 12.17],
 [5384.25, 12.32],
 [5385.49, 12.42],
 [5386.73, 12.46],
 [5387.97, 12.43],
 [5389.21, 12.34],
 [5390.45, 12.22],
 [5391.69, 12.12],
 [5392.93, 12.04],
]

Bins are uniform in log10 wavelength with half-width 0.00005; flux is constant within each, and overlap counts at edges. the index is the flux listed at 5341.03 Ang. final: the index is 11.41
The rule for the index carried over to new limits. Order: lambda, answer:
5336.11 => 11.7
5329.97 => 11.9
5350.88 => 11.14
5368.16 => 12.24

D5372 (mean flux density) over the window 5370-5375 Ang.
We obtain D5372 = 11.8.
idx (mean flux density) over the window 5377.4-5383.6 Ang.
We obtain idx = 11.8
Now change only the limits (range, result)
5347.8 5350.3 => 11.1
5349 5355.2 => 11.2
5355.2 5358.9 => 11.6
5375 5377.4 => 11.6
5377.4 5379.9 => 11.6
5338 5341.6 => 11.5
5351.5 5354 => 11.2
